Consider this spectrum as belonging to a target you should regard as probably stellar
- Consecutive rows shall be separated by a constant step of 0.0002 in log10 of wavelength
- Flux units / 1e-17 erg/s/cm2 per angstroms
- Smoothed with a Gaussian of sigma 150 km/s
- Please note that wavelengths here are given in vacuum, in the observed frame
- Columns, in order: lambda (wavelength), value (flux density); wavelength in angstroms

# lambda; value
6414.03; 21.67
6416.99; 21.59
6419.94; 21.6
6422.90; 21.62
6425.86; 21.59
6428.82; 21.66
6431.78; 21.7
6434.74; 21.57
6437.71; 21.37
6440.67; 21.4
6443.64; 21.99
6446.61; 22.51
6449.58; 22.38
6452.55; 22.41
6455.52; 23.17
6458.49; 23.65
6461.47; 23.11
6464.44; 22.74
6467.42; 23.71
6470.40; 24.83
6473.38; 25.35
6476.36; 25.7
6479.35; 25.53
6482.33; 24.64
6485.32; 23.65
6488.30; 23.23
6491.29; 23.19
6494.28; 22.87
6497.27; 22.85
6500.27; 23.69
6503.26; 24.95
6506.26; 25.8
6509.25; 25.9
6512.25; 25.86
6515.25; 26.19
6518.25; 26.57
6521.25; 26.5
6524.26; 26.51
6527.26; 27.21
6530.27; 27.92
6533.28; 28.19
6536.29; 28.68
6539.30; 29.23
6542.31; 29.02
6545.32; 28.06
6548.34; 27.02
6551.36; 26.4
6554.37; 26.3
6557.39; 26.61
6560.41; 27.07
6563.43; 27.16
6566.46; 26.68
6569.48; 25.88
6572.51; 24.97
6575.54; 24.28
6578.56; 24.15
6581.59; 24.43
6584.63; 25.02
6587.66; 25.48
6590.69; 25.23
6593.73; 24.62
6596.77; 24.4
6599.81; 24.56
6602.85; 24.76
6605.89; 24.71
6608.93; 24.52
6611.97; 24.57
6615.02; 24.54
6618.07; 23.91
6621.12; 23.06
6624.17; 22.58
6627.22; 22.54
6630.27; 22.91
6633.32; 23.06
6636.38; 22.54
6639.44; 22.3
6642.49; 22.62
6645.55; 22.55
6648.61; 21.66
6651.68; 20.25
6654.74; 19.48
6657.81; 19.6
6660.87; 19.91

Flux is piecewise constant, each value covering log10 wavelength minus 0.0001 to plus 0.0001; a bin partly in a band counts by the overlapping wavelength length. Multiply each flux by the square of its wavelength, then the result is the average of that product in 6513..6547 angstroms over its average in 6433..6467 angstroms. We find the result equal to 1.26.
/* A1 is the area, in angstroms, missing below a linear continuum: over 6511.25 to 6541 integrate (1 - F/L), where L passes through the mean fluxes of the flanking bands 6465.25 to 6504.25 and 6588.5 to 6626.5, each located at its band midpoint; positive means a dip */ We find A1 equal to -3.87 angstroms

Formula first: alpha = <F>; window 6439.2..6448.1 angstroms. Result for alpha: 22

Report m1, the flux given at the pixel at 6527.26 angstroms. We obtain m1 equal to 27.21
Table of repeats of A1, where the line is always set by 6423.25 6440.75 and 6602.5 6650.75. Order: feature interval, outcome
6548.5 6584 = -4.9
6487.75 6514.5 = -2.6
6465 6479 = -1.9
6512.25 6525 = -2.3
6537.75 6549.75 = -3.1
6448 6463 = -0.8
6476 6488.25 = -1.5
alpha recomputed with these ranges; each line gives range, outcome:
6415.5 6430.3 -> 21.6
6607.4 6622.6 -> 24.1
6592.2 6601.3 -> 24.5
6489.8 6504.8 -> 23.5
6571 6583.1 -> 24.5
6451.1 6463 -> 23.1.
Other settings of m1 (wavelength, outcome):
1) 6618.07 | 23.91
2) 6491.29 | 23.19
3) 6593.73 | 24.62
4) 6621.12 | 23.06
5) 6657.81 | 19.6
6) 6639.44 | 22.3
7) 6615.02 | 24.54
